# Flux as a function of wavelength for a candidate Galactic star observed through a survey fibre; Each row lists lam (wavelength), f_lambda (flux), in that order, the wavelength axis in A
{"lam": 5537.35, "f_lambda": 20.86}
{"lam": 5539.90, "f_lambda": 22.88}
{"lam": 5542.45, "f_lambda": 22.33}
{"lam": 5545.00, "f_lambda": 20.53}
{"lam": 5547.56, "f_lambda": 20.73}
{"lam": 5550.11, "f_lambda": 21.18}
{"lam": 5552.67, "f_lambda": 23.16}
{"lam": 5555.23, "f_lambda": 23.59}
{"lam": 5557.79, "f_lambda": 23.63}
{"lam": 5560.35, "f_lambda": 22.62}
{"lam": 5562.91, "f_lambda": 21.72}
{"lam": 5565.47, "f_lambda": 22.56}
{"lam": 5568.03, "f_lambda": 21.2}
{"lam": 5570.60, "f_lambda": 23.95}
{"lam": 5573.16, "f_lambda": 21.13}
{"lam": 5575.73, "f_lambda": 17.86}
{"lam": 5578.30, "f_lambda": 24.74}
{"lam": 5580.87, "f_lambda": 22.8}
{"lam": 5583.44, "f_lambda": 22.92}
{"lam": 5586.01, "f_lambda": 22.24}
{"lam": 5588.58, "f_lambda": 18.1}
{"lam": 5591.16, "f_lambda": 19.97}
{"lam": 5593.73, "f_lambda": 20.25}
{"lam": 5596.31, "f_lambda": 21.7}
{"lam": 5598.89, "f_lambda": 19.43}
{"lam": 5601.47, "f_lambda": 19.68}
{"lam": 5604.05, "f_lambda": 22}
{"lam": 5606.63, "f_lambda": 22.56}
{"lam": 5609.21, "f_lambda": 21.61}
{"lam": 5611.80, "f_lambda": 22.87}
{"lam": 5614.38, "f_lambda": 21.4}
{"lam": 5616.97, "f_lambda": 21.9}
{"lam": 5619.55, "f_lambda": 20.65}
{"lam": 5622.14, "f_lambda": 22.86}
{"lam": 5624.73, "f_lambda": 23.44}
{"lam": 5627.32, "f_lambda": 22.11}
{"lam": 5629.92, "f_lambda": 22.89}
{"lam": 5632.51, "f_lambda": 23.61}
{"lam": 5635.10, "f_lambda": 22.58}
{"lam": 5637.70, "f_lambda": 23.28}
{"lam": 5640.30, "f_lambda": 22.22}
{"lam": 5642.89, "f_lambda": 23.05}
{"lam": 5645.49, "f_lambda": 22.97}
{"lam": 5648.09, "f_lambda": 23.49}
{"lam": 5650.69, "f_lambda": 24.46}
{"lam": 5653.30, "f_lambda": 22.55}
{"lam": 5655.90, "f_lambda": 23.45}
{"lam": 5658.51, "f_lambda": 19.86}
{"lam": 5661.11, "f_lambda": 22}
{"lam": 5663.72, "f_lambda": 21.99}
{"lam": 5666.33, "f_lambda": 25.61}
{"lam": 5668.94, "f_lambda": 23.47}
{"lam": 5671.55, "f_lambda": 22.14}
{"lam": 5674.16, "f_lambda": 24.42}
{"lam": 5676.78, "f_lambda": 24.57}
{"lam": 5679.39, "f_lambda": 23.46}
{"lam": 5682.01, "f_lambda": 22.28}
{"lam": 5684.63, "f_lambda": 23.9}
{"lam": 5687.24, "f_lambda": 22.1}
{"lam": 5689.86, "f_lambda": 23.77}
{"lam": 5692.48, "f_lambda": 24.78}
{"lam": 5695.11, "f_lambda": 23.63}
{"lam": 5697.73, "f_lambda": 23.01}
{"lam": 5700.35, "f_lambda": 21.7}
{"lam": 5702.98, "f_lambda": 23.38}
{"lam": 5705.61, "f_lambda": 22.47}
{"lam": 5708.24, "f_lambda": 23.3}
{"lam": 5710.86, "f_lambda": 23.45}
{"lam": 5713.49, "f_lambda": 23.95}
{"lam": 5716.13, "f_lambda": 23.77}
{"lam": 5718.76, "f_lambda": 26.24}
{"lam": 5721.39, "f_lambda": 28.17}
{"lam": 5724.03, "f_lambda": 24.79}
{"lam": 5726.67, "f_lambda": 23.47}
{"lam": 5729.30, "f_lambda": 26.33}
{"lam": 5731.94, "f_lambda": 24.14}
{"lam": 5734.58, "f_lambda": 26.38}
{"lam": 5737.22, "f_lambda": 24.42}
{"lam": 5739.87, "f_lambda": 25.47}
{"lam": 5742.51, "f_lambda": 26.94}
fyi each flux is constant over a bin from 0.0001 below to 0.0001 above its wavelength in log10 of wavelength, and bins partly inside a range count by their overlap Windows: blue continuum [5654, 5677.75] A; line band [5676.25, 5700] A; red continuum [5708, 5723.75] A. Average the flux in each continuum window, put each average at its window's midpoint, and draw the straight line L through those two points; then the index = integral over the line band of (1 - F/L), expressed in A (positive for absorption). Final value 0.5 A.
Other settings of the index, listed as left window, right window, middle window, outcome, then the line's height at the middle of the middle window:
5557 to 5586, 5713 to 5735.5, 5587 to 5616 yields 2.49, 22.9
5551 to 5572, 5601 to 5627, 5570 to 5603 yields 1.93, 22.4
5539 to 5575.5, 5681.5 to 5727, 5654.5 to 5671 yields 0.45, 23.3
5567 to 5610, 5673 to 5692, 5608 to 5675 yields -0.45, 22.6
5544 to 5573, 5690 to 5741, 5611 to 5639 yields 0.76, 23.1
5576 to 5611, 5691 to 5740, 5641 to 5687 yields -0.14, 23.1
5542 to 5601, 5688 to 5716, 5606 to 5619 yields 0.12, 22.2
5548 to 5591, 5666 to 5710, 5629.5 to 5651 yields -0.29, 22.8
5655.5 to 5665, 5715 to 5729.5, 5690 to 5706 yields 0.47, 24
